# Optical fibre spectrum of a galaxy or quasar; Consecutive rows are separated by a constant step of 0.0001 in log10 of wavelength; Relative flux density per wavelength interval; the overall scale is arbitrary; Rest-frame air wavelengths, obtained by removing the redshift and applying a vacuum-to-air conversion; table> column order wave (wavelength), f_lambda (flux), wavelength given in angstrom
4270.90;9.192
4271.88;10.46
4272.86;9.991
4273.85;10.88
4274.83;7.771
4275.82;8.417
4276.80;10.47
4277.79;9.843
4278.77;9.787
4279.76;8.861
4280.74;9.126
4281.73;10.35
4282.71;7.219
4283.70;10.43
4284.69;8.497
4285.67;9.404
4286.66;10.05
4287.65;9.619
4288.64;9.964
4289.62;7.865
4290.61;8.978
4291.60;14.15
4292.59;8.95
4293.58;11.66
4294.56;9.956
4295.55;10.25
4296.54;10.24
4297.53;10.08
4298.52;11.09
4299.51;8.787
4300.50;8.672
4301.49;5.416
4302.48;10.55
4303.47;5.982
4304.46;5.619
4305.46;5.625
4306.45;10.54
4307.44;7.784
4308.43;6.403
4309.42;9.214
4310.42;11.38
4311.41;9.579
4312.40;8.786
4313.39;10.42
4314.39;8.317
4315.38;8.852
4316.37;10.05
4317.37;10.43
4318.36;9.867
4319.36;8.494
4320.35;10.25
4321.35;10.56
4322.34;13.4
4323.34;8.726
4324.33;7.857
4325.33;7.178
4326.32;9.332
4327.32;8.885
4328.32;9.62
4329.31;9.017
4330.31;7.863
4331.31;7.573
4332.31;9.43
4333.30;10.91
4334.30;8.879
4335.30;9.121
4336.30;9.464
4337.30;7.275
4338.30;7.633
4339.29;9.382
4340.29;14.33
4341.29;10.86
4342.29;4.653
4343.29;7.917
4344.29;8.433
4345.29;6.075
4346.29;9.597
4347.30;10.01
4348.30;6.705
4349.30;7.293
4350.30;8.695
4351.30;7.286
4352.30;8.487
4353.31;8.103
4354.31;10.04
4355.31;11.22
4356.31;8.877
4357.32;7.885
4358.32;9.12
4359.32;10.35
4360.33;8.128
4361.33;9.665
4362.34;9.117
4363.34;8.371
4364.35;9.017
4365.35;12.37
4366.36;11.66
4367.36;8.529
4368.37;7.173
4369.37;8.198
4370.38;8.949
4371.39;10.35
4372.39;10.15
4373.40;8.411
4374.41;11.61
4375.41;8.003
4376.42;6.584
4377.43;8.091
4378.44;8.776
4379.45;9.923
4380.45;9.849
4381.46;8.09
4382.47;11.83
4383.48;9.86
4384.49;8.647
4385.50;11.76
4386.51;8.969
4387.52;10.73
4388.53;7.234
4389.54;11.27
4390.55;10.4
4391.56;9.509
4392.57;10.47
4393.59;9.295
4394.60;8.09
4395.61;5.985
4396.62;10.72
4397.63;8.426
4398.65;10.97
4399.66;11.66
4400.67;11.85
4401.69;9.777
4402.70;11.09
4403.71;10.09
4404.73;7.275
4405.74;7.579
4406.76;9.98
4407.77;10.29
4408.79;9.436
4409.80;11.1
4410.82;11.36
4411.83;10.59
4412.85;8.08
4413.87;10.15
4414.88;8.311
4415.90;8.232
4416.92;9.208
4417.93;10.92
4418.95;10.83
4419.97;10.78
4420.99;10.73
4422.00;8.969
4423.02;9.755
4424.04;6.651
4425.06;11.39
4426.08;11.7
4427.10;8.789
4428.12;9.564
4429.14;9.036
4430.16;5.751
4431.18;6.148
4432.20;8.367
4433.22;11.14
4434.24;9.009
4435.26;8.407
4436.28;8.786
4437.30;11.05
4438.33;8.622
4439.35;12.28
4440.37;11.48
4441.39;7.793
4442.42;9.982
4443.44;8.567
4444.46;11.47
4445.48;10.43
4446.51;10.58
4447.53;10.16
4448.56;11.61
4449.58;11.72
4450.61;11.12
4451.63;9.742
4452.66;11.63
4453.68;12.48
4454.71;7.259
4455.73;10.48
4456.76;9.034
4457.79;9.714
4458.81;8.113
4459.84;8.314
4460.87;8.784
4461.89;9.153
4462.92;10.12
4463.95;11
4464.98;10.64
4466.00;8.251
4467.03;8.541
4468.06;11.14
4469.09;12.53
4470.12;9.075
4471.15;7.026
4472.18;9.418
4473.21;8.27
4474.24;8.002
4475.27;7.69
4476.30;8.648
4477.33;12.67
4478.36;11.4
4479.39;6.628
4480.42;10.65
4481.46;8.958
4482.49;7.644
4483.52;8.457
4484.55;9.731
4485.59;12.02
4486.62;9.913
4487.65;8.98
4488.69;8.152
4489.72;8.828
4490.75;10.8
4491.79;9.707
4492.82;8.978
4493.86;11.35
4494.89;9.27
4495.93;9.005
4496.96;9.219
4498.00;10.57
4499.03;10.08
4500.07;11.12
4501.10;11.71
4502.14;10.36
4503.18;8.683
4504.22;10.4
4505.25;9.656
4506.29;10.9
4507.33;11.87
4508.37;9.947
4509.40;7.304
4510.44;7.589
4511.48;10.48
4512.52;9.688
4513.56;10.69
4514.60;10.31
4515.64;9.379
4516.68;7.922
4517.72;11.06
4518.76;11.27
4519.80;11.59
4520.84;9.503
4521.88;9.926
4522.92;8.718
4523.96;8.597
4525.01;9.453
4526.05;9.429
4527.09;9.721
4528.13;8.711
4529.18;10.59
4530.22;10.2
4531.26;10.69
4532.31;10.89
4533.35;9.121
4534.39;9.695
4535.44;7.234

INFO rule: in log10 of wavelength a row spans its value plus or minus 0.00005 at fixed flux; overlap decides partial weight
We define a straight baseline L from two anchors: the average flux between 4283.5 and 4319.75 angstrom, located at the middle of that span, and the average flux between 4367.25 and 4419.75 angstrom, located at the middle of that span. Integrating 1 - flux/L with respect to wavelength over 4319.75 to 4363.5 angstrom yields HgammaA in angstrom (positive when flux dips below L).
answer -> 1.9 angstrom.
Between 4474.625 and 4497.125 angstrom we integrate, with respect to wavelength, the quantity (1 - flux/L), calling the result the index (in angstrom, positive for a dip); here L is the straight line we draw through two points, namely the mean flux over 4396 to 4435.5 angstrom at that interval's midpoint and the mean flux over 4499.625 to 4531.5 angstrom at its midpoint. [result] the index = 0.8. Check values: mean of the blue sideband 9.59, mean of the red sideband 9.91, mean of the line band 9.48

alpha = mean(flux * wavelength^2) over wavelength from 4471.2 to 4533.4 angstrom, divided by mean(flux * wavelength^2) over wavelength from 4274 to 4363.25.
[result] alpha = 1.2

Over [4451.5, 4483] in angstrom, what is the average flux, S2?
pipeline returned 9.45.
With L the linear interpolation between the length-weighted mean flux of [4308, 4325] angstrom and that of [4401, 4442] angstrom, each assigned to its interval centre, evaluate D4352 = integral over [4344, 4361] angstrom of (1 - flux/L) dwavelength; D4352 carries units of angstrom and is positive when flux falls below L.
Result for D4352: 1.6 angstrom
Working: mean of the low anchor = 9.55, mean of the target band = 8.62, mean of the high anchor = 9.52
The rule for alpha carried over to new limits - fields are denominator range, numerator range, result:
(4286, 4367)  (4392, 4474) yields 1.11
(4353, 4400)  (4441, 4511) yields 1.08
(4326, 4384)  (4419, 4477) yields 1.11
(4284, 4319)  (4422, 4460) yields 1.12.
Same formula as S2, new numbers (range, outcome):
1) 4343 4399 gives 9.13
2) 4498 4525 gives 9.95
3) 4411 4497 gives 9.6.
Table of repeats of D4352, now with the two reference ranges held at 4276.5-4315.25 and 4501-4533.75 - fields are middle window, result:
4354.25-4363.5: 0.12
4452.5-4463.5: 0.22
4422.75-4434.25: 0.82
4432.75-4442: -0.20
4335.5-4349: 1.04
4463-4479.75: 0.43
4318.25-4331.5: 0.14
